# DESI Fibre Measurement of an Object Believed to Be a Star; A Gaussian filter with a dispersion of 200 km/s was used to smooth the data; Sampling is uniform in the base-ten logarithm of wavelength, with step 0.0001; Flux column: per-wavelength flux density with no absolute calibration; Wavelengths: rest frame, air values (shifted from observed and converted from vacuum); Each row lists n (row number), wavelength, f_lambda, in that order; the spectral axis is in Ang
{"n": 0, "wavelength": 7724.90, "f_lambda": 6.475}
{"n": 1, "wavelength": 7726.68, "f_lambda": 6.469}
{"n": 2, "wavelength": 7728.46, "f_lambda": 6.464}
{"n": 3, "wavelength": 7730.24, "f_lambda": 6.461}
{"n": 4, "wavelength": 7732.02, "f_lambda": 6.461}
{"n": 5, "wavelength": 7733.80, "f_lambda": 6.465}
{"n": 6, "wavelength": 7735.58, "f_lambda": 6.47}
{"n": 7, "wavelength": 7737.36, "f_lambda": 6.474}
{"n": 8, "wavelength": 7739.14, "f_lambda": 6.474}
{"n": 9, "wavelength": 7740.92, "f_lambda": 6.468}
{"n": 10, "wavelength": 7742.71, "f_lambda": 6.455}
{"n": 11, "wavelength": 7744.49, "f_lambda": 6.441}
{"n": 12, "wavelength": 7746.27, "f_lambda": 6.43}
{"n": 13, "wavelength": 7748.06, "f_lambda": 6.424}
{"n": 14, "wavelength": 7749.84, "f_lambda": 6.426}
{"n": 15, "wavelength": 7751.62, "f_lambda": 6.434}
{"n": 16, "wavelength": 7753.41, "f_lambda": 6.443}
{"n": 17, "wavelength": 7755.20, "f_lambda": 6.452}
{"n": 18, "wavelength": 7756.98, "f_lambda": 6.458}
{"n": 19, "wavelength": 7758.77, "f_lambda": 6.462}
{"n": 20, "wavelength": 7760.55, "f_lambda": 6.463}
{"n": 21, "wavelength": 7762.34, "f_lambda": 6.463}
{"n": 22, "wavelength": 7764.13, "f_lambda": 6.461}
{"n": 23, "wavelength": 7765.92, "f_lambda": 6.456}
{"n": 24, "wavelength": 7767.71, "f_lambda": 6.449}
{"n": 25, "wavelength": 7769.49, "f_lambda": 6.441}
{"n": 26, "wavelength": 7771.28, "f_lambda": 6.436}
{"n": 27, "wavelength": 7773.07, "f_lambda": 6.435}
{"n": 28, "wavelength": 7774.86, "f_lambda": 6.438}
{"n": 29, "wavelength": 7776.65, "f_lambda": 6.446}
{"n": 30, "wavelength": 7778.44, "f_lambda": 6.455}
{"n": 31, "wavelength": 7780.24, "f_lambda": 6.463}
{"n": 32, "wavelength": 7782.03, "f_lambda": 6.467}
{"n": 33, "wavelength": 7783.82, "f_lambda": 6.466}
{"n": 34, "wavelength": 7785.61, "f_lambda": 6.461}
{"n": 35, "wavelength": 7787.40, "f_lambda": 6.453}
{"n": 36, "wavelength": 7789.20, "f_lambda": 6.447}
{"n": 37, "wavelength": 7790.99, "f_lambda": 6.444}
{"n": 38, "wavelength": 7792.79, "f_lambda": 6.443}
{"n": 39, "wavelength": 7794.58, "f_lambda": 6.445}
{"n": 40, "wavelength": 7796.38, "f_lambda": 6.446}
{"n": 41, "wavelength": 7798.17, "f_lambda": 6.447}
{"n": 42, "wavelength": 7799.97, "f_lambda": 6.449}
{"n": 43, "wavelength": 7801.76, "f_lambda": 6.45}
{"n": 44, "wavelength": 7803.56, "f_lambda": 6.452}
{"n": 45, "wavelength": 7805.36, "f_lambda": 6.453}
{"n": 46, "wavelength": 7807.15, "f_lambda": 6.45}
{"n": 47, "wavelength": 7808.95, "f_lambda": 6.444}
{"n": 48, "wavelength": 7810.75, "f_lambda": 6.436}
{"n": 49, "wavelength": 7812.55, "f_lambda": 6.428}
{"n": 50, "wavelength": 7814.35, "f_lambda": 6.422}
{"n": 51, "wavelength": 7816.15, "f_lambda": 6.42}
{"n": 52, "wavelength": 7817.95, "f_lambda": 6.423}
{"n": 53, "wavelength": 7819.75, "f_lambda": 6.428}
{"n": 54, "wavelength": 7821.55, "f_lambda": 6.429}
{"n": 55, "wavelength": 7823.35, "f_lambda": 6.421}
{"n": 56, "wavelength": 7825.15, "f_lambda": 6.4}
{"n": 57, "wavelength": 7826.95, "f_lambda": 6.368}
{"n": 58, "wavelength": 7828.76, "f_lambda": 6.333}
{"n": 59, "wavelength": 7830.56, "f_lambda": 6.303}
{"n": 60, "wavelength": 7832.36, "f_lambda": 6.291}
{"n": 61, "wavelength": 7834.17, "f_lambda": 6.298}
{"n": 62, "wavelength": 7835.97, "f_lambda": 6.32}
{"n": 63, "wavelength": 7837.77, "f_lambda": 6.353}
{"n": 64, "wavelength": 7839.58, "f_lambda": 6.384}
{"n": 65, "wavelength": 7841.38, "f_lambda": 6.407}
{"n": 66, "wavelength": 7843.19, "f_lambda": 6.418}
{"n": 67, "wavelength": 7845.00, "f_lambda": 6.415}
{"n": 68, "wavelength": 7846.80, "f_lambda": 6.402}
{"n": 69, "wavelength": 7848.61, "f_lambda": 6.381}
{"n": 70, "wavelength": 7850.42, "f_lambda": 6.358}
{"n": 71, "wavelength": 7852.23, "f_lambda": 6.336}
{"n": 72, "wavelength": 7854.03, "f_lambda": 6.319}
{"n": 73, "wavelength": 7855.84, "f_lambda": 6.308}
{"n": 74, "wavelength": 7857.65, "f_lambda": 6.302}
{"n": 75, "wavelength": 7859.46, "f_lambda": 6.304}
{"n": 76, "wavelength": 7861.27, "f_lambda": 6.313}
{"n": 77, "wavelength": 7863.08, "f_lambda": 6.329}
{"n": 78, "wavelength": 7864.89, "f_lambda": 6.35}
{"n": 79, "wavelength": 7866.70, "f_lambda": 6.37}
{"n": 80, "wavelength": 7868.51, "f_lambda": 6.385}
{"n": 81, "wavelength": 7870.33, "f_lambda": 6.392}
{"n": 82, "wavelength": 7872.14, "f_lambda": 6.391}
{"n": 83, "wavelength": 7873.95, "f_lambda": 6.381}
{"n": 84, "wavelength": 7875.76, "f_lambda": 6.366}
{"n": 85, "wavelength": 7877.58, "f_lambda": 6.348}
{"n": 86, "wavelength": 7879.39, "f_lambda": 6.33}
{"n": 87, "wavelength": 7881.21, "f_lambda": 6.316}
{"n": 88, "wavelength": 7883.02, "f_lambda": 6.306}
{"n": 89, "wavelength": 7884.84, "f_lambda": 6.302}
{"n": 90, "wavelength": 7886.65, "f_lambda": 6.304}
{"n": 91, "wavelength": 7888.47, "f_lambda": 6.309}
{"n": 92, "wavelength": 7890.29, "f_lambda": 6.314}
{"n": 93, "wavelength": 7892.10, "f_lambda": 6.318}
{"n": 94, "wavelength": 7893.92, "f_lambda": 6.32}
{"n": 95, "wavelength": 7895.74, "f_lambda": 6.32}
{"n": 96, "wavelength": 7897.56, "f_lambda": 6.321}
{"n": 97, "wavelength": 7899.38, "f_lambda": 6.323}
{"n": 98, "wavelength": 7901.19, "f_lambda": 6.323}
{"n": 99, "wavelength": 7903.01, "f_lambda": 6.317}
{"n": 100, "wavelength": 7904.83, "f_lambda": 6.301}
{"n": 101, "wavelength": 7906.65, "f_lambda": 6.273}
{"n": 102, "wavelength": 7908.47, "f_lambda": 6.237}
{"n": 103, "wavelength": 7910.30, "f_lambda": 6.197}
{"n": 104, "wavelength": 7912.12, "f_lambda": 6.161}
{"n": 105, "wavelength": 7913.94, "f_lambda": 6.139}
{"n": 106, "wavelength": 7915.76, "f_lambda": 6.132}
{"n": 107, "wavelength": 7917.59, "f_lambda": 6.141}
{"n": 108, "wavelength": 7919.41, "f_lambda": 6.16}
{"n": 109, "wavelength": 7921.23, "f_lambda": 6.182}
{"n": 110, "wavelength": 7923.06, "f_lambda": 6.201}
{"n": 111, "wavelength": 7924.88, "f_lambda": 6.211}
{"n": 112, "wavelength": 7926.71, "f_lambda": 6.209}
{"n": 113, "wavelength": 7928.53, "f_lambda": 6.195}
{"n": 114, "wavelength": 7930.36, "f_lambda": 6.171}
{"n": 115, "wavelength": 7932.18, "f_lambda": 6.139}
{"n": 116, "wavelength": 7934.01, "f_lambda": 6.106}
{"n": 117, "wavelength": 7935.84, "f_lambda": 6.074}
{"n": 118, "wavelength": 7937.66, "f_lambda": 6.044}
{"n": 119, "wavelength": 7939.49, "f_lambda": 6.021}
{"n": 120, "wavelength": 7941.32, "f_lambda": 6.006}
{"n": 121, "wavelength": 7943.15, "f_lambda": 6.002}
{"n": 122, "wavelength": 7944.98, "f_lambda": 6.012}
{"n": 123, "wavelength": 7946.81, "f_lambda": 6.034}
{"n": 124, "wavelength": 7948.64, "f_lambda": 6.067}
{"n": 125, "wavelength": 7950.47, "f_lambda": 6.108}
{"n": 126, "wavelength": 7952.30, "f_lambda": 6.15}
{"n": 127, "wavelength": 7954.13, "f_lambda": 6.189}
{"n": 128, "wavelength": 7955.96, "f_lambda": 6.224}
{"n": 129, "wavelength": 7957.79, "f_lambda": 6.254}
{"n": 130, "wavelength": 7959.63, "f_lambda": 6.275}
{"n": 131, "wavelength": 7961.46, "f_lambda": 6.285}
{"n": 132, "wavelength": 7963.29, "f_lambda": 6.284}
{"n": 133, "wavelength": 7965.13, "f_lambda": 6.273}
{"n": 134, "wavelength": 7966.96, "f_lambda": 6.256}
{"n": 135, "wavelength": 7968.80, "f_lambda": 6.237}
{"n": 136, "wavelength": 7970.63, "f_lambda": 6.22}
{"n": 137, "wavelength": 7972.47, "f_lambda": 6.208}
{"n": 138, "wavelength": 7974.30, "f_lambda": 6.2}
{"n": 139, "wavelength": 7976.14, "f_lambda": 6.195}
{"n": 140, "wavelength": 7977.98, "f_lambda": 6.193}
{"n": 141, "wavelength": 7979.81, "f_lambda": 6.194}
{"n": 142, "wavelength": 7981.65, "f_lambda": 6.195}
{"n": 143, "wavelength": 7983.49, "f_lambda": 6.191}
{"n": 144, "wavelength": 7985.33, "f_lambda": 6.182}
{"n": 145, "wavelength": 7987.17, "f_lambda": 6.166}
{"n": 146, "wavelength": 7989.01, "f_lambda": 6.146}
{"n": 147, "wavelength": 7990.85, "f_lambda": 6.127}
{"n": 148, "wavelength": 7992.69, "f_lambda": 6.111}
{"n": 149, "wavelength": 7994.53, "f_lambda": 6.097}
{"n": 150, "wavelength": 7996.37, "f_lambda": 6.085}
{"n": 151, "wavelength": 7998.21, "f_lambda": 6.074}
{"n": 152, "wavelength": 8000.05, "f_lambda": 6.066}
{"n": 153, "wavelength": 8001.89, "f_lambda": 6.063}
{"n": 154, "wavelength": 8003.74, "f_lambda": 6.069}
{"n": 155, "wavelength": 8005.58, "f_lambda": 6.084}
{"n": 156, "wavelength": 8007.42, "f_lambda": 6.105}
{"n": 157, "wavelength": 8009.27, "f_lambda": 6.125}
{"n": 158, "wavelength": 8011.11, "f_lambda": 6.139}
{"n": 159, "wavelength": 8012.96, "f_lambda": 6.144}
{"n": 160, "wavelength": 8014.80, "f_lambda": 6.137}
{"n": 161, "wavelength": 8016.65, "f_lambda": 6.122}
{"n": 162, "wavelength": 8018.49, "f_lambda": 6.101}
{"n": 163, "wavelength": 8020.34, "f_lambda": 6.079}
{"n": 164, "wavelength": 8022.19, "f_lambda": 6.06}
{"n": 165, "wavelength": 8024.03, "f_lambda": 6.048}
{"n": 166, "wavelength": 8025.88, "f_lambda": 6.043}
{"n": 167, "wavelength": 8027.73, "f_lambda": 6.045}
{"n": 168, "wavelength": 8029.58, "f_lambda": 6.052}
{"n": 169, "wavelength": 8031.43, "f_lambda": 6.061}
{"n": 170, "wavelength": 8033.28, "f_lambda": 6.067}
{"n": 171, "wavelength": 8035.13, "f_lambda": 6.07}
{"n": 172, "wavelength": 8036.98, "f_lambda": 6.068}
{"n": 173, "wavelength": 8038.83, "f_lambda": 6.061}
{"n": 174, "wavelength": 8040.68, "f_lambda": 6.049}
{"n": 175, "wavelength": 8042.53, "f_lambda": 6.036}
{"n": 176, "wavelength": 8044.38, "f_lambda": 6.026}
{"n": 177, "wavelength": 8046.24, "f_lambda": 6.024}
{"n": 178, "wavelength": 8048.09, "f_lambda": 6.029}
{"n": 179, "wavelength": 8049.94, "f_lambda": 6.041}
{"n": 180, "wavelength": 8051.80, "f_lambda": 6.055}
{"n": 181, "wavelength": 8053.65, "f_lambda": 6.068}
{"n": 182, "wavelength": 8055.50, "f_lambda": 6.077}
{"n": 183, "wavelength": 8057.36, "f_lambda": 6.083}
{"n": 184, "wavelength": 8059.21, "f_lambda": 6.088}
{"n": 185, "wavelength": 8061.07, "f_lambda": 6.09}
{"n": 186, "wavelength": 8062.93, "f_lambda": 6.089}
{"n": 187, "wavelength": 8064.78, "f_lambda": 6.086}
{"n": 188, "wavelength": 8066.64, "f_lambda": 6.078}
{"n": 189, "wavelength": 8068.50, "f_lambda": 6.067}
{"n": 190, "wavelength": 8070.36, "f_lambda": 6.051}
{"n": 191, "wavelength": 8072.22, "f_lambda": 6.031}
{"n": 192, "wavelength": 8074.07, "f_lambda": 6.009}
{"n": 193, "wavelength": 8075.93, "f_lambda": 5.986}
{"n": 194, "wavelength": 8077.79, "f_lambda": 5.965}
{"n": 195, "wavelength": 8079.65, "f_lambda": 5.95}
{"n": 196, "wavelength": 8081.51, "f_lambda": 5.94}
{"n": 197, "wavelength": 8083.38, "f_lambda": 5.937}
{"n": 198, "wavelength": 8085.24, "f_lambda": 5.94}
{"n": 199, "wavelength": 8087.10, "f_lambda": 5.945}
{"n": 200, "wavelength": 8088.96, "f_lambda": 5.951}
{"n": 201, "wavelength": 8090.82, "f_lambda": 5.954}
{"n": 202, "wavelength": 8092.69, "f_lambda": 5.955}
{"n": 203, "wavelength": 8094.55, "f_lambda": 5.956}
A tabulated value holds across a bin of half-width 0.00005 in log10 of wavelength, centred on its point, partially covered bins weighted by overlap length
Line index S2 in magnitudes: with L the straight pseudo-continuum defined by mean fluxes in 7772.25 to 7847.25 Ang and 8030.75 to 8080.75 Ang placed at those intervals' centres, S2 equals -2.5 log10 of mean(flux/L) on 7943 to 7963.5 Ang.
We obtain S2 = 0.007 mag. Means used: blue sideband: 6.42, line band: 6.16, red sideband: 6.05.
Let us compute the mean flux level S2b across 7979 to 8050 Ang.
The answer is 6.09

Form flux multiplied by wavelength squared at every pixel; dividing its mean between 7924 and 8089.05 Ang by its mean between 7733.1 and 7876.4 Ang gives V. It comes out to 1.0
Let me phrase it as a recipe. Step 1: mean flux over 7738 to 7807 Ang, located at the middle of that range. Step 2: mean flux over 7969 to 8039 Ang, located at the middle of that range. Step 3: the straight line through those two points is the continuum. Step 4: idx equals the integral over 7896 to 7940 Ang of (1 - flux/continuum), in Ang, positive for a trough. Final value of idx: 0.33 Ang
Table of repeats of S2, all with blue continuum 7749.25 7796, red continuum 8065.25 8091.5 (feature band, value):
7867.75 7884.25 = -0.01 mag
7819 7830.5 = 0.00 mag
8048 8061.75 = -0.01 mag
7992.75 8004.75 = 0.01 mag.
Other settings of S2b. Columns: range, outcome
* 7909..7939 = 6.15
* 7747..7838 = 6.43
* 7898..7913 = 6.27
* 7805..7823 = 6.43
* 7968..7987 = 6.2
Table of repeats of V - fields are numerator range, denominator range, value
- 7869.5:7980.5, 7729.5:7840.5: 1.00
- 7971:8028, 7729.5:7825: 1.00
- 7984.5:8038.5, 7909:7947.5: 1.02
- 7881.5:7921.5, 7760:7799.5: 1.00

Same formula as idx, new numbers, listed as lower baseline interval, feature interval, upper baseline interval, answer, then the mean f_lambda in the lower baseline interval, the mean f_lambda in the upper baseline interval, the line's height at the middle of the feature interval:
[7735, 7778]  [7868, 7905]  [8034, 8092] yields -0.4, 6.45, 6.03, 6.27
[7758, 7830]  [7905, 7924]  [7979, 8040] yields 0.2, 6.44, 6.1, 6.25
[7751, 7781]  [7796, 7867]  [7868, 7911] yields 0.0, 6.45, 6.32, 6.38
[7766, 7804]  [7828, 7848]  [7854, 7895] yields 0.1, 6.45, 6.33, 6.38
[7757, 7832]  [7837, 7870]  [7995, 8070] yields -0.1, 6.44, 6.07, 6.35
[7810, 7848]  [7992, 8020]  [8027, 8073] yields 0.1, 6.39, 6.06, 6.12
